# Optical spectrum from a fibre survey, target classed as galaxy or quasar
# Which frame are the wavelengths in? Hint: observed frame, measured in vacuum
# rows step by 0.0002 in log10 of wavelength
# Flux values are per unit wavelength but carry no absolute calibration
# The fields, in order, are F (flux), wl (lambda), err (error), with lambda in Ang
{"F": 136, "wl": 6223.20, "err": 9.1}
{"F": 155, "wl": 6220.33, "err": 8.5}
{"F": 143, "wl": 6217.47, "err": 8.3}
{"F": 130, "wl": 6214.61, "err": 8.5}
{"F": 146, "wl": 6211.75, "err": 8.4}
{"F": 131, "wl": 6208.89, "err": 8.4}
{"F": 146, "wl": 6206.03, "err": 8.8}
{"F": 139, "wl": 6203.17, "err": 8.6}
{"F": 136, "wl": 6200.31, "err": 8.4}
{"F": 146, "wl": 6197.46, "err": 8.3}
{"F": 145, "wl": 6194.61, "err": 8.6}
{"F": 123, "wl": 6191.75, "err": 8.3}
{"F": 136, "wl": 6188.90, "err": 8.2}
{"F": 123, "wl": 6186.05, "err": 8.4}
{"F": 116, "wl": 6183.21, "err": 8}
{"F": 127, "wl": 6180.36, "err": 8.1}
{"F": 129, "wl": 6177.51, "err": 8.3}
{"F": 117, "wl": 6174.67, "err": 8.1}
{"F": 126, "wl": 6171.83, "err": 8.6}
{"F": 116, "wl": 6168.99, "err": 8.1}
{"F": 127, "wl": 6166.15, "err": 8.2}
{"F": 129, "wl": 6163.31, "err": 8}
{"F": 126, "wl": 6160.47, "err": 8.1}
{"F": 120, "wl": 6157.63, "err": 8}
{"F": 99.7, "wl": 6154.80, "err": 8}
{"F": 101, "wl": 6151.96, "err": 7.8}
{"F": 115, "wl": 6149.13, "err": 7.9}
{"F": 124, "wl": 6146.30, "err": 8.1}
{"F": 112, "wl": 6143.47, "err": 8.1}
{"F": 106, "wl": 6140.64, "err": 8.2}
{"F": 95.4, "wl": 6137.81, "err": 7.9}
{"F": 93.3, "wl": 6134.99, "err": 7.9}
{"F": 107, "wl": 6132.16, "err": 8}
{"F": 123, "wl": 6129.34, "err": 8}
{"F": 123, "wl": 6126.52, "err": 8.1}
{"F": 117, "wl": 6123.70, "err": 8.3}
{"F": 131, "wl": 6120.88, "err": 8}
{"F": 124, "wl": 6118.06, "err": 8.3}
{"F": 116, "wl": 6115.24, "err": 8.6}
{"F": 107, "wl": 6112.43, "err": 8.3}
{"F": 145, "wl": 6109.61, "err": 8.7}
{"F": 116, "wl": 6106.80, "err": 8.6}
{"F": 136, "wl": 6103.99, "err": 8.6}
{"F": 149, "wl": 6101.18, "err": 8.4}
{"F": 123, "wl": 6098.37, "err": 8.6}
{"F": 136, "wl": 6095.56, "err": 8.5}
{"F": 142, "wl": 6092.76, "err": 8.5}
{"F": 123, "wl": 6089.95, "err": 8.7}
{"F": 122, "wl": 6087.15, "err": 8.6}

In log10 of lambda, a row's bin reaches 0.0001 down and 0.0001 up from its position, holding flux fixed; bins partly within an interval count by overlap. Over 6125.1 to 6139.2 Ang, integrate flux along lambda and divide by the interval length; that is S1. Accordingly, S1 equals 108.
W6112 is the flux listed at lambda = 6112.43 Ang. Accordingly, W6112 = 107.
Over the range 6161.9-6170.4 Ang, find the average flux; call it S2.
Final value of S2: 124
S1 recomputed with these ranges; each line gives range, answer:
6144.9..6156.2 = 110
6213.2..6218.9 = 137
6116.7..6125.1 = 124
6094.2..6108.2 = 132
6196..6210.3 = 140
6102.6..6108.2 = 126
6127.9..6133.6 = 115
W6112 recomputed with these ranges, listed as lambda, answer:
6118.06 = 124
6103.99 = 136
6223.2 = 136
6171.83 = 126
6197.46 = 146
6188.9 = 136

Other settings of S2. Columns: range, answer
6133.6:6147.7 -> 106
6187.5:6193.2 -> 129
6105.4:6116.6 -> 121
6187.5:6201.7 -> 137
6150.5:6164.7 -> 115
